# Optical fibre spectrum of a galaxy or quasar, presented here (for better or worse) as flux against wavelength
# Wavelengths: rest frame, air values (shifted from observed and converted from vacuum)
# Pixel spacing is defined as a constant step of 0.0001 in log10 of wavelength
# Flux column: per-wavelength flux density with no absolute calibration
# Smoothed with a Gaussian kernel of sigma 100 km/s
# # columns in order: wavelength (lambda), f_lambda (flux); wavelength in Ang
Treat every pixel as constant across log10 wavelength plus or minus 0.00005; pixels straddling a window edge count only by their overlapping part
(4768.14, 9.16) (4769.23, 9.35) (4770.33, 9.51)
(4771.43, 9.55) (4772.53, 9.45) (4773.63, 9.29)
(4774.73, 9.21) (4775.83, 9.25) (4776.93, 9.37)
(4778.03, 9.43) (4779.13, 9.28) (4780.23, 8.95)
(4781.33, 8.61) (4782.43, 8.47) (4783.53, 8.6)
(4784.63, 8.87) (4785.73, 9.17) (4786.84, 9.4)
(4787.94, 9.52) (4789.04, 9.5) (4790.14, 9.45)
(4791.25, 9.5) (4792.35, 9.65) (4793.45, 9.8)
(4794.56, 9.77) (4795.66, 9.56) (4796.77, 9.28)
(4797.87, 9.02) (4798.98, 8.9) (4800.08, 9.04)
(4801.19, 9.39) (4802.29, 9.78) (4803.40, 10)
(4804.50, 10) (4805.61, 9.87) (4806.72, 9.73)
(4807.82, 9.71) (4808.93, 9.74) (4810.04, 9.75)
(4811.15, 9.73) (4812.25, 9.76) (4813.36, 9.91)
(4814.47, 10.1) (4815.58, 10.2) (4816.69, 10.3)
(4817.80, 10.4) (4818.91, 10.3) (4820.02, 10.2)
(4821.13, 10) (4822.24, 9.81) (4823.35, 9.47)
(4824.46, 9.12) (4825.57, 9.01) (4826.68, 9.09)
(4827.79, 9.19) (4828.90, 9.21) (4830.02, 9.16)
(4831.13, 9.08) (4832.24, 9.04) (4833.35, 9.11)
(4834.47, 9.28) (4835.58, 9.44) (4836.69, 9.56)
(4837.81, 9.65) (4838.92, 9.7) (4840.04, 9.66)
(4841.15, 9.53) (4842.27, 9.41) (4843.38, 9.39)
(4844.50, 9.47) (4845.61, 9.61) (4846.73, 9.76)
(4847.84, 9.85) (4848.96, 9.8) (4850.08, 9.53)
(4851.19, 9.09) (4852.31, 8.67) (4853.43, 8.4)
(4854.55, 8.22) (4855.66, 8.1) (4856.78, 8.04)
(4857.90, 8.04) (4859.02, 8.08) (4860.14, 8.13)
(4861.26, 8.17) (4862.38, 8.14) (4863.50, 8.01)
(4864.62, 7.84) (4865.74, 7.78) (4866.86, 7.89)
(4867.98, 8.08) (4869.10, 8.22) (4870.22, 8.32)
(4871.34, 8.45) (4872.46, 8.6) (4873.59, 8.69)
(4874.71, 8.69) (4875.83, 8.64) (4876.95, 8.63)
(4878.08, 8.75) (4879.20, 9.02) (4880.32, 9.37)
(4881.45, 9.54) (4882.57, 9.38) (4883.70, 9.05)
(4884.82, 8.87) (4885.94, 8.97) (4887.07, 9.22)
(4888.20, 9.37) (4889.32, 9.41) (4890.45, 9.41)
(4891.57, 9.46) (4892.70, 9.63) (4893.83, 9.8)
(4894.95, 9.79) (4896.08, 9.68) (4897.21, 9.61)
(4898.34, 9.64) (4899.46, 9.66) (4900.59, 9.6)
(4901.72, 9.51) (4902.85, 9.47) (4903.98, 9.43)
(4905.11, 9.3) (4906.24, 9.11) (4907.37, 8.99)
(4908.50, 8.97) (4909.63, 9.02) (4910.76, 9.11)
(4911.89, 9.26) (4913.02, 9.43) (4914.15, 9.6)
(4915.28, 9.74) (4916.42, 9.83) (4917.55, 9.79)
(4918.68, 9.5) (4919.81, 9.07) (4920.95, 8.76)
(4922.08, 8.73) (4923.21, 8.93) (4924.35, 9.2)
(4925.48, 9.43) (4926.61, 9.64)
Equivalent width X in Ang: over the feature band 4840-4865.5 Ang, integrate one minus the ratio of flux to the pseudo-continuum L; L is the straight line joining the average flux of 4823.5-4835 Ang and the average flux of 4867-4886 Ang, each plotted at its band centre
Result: 0.5 Ang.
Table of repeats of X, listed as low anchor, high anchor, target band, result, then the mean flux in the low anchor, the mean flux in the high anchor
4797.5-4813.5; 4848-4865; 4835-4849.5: -1.4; 9.62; 8.45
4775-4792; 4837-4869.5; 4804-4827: -2.1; 9.17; 8.77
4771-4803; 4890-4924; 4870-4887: 0.9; 9.28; 9.39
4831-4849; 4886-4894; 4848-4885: 3.5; 9.49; 9.41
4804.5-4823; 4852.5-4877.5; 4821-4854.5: -0.7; 9.96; 8.24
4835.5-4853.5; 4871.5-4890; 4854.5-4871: 2.1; 9.47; 9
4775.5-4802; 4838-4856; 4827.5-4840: -0.1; 9.25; 9.29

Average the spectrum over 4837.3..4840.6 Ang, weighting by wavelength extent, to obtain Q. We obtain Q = 9.68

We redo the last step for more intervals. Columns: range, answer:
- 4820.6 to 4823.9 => 9.76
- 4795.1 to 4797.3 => 9.42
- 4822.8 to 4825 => 9.3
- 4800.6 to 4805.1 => 9.79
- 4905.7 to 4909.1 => 9.02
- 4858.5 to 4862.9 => 8.13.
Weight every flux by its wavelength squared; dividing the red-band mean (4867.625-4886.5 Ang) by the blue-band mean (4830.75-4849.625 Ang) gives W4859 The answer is 0.9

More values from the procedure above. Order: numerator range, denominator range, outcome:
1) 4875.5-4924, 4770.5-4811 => 1.04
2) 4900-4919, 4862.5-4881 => 1.13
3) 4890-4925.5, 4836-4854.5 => 1.02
